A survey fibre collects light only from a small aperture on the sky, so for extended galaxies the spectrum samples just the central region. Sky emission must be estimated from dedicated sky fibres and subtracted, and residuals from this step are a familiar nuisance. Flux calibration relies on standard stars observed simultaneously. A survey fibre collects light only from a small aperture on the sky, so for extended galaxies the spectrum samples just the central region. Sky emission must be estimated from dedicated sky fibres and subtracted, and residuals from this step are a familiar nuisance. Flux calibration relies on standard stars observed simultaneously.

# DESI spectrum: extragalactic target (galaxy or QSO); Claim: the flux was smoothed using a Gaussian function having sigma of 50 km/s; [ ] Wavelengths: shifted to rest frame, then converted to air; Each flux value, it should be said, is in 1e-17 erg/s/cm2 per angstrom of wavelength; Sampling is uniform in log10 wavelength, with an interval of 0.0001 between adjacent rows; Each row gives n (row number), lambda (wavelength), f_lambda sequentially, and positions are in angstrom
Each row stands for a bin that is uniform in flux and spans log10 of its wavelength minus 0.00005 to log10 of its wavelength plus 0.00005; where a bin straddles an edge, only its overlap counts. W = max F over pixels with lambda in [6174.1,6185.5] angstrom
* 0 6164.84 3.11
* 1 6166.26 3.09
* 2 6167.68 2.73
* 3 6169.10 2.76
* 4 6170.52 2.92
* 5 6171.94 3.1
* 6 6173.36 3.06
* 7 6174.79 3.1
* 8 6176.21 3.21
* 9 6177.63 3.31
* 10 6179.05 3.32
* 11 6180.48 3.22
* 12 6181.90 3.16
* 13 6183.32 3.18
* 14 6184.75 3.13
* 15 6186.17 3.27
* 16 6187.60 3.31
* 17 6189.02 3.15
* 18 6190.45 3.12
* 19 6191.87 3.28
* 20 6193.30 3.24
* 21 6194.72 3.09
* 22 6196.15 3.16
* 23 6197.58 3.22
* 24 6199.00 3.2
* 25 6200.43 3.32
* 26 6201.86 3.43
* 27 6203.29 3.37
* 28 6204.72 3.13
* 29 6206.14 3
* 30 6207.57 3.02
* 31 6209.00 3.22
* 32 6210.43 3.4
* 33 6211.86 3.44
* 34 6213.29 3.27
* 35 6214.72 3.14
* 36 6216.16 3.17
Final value 3.32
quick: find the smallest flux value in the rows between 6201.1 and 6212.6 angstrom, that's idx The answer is 3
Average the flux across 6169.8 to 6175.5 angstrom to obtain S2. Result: 3.04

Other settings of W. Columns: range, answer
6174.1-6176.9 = 3.21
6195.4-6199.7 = 3.22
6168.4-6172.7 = 3.1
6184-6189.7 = 3.31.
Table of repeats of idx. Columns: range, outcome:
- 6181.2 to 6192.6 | 3.12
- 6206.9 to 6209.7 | 3.02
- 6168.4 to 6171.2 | 2.76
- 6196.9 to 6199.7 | 3.2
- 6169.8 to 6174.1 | 2.92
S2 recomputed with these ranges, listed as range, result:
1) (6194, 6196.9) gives 3.13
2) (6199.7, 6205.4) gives 3.31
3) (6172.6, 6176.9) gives 3.12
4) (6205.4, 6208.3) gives 3.02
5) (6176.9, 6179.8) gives 3.31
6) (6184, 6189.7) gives 3.21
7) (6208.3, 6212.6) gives 3.35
